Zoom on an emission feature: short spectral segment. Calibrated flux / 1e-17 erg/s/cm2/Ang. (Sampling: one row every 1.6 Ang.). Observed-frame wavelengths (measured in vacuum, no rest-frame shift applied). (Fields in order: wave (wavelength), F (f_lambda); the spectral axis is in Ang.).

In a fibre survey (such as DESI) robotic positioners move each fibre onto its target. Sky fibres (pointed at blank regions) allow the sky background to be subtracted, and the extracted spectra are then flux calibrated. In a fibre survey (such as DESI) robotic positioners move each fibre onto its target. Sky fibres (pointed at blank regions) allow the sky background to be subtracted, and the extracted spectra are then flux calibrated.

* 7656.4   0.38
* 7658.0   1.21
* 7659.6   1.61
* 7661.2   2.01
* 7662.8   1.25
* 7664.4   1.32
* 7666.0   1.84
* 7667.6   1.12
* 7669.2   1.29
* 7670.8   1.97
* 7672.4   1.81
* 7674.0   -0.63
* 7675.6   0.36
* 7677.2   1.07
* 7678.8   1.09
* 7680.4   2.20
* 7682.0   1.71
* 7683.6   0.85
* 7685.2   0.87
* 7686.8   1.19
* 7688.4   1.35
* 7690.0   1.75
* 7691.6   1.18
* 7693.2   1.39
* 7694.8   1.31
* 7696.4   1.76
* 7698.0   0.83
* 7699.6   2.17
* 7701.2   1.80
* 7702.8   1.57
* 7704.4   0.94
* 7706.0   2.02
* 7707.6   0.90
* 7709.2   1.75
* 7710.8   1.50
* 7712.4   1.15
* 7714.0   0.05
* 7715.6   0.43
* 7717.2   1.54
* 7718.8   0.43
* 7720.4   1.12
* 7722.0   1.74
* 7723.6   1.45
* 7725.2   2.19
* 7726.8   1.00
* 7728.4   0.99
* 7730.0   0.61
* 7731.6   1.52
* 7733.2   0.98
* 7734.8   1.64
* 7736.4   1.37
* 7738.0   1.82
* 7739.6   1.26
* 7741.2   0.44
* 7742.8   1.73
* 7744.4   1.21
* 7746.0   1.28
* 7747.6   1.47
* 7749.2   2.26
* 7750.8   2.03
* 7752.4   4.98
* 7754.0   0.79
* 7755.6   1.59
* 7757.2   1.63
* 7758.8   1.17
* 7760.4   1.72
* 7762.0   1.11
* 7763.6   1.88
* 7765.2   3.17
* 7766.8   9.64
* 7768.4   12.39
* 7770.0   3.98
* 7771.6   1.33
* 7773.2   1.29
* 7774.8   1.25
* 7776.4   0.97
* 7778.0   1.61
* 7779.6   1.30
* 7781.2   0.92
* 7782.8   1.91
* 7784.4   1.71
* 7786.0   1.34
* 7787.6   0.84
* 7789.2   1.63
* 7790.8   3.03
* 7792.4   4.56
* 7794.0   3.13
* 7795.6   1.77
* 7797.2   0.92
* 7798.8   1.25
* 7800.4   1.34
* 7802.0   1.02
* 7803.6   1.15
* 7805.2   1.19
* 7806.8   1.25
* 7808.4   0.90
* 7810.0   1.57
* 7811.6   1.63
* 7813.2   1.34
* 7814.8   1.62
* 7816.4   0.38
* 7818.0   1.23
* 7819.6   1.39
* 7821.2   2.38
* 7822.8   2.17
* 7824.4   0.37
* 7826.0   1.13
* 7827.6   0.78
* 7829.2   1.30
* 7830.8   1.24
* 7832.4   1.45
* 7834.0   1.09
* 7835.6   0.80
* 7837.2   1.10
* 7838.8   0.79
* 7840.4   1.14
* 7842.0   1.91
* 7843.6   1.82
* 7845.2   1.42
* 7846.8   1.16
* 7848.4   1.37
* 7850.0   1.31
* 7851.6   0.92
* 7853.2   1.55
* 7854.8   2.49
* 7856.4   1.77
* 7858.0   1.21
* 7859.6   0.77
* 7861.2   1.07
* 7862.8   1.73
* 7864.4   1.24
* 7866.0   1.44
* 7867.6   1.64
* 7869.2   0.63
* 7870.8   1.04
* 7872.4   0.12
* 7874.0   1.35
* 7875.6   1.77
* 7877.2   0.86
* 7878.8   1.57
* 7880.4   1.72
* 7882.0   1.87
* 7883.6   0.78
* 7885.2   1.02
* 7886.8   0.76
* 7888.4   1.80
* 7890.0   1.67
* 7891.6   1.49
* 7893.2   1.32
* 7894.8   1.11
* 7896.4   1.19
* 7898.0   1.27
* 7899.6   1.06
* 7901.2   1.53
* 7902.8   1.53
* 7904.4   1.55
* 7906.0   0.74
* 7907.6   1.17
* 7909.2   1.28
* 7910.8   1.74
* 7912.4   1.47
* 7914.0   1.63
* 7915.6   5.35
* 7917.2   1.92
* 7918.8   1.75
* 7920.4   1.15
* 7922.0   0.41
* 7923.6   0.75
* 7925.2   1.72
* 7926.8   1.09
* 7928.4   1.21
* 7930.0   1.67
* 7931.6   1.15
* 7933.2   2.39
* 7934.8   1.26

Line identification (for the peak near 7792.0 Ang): [N II] 6583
